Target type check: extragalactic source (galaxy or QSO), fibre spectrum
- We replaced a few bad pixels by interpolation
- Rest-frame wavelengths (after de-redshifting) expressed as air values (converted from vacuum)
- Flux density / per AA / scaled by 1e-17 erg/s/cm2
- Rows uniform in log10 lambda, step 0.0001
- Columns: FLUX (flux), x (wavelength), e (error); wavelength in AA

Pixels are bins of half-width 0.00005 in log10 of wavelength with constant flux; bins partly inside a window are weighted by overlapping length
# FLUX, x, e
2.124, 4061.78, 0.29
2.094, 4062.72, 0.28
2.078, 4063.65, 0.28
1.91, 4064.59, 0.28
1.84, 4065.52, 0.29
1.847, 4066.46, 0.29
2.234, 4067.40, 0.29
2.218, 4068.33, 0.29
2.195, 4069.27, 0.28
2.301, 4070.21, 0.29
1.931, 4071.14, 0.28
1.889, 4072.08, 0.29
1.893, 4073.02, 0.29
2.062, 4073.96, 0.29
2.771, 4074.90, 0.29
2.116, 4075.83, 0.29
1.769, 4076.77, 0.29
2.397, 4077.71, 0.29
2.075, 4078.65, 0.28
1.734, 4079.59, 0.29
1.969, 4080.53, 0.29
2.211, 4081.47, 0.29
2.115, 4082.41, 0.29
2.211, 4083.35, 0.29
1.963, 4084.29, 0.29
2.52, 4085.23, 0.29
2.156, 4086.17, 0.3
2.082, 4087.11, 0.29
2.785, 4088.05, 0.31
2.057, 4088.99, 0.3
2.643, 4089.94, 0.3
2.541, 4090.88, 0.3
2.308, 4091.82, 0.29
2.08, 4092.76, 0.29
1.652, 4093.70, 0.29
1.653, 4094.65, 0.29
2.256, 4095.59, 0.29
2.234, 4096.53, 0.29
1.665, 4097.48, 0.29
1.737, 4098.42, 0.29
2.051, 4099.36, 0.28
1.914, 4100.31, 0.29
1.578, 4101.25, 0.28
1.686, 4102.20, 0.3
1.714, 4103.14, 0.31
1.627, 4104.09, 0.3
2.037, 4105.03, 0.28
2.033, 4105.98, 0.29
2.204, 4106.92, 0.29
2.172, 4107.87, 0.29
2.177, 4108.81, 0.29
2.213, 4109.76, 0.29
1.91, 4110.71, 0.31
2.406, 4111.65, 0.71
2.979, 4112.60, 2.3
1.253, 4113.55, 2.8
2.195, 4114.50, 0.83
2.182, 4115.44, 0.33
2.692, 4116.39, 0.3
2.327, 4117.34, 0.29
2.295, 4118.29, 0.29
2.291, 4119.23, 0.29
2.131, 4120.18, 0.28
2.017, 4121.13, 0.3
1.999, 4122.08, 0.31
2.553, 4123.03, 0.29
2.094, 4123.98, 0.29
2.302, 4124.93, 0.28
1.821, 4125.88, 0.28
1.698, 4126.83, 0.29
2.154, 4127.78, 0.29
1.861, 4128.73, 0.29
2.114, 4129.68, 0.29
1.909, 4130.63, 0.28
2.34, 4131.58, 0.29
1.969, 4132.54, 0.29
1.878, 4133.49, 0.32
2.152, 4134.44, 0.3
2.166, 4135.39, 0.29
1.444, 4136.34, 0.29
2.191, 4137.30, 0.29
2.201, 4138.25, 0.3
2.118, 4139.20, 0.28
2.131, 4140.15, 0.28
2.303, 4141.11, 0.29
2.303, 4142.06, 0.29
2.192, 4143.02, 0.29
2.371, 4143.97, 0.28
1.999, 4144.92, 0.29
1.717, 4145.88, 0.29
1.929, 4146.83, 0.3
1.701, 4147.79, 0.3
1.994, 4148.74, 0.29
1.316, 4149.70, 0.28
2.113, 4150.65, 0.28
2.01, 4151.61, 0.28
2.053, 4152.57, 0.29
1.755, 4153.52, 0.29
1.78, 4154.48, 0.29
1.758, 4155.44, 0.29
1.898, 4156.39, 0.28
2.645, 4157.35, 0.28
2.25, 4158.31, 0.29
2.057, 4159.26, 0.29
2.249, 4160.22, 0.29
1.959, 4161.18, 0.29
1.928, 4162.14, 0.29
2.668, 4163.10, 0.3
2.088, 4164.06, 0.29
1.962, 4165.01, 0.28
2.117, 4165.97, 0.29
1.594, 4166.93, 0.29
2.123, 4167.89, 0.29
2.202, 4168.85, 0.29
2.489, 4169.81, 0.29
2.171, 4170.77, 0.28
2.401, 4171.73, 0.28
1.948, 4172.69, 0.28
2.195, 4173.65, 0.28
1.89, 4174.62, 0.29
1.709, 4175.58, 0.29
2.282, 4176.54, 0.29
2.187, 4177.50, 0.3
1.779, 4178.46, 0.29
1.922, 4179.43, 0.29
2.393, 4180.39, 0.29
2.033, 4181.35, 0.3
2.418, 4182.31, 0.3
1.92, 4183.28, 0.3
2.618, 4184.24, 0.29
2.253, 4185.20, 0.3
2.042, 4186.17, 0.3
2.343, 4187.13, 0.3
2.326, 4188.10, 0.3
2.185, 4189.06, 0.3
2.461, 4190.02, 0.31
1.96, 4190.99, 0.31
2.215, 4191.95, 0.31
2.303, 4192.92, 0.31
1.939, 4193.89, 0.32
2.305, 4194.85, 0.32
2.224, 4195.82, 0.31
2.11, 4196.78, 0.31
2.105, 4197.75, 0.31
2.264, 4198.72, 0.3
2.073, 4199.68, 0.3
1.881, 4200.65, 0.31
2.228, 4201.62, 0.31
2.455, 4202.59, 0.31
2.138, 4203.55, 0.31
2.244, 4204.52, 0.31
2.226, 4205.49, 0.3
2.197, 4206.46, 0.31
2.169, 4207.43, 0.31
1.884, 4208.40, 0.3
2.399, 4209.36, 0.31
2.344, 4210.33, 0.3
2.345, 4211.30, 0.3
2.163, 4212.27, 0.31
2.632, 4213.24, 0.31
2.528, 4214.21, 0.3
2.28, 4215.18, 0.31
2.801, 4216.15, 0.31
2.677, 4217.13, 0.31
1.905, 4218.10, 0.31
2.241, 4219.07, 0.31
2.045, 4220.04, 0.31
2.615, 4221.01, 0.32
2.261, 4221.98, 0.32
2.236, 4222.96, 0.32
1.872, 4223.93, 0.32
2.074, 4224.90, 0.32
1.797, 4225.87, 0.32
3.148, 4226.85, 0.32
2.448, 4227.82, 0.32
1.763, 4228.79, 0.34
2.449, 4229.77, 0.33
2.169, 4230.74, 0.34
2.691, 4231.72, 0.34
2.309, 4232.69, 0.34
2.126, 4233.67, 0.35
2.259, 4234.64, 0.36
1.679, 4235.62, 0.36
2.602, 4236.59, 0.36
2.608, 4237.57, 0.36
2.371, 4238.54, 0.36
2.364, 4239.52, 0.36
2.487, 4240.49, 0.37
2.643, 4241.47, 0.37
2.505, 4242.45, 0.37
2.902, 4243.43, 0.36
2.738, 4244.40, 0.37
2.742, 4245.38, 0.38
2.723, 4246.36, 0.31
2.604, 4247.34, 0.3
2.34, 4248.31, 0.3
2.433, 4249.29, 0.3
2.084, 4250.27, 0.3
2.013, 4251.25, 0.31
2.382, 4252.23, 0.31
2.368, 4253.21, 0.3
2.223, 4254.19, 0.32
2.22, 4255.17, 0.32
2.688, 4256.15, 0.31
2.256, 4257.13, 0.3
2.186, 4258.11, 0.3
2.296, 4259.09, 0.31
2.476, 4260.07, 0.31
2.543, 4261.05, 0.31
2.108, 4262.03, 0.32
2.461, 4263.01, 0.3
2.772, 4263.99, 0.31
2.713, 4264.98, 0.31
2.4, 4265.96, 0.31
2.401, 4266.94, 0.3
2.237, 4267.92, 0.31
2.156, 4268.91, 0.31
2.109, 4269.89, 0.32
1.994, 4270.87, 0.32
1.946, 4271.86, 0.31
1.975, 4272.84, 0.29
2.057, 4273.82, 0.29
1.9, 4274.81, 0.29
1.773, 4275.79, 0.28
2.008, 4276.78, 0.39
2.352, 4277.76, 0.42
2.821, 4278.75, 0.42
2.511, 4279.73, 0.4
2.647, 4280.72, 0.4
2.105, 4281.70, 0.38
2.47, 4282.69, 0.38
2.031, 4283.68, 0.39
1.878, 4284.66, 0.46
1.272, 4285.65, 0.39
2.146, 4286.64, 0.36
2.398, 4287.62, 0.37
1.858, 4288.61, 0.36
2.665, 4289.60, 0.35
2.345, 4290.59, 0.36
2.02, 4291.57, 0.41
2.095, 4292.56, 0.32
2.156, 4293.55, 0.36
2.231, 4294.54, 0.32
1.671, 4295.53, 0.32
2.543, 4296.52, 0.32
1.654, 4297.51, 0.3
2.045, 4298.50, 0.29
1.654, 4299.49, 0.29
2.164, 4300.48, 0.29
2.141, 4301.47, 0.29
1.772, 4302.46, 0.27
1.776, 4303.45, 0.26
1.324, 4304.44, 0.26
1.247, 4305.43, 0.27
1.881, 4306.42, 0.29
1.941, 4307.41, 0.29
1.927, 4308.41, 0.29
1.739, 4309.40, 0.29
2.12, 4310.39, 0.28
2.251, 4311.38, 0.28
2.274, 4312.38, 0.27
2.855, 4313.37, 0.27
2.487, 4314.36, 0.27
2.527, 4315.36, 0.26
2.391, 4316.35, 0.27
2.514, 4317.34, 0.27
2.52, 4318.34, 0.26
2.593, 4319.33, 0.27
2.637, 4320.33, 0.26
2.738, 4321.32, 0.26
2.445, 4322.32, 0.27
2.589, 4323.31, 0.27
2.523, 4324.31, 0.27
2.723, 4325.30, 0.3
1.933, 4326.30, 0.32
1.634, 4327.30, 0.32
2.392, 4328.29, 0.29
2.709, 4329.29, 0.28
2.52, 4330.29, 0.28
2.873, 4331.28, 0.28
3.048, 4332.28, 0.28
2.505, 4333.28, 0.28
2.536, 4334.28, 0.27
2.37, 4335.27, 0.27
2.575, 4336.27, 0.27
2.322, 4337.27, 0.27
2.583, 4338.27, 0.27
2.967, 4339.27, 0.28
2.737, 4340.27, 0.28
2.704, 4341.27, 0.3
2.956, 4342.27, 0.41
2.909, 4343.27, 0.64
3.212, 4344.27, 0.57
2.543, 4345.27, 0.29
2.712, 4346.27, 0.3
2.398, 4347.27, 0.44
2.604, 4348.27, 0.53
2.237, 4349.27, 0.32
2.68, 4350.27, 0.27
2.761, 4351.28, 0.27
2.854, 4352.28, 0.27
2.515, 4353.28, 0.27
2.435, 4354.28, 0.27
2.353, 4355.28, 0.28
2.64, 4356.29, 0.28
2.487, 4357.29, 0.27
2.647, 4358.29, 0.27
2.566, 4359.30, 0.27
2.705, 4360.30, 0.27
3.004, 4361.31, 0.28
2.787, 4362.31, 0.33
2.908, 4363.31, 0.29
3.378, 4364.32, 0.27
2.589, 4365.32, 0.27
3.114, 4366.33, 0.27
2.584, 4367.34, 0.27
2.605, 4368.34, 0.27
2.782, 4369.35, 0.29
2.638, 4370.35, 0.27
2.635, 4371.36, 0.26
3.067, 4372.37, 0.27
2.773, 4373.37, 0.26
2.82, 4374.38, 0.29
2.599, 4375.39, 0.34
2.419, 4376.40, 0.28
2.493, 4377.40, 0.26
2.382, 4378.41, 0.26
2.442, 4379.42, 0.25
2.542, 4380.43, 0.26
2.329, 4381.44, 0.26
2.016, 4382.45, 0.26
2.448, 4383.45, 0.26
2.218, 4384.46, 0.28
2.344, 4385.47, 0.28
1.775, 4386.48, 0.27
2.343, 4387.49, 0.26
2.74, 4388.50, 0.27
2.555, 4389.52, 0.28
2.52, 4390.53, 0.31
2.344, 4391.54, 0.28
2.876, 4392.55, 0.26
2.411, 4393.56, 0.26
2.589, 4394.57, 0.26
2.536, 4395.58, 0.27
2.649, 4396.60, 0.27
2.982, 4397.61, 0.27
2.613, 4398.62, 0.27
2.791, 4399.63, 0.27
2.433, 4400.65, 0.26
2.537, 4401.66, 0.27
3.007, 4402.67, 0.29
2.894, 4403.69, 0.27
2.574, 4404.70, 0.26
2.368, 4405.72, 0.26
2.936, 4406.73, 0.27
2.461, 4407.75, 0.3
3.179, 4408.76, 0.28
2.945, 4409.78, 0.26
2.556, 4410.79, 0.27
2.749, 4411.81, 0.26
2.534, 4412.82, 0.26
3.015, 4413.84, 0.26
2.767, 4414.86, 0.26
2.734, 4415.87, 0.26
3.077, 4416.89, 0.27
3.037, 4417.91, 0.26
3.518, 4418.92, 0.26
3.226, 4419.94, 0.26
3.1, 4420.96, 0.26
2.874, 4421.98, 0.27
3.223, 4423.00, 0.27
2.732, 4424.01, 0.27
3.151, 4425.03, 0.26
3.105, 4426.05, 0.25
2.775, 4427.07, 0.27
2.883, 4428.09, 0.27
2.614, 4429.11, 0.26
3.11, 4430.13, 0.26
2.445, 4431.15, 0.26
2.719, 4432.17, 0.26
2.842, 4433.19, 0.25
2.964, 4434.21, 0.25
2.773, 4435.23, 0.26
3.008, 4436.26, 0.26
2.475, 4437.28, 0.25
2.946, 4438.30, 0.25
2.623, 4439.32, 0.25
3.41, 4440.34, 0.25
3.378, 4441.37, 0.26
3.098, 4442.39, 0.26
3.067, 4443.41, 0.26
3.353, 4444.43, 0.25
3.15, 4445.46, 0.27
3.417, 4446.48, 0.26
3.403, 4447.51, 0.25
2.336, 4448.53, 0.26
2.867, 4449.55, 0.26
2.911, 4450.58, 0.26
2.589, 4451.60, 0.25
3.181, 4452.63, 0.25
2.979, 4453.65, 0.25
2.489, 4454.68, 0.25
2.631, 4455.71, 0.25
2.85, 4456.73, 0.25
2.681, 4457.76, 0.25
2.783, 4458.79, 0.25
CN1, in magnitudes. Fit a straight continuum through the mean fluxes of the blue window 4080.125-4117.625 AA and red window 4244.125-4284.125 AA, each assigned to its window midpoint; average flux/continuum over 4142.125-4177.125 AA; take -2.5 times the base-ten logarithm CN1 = 0.07 mag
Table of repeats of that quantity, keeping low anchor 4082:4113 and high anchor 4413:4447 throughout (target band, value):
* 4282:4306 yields 0.303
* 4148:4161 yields 0.137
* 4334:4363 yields 0.046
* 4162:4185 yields 0.083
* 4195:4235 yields 0.069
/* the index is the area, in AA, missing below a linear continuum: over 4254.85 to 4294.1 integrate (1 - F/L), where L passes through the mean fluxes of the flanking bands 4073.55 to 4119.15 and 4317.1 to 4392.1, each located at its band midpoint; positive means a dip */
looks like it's 3.3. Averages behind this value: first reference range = 2.11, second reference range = 2.59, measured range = 2.24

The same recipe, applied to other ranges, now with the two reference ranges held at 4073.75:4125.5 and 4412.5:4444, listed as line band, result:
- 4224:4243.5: 0.9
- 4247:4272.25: 2.0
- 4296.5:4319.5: 4.9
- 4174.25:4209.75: 2.9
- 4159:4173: 1.0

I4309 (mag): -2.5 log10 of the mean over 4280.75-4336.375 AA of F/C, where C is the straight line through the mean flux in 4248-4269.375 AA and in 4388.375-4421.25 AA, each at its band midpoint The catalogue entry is 0.125 mag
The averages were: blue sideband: 2.35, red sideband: 2.76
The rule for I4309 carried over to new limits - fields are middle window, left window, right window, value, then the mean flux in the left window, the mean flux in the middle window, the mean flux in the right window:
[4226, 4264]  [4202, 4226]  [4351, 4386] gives -0.03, 2.27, 2.4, 2.62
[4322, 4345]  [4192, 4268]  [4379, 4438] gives -0.02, 2.33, 2.6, 2.72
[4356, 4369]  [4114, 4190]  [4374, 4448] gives -0.05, 2.1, 2.77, 2.77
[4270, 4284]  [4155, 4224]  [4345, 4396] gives 0.09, 2.19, 2.18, 2.58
